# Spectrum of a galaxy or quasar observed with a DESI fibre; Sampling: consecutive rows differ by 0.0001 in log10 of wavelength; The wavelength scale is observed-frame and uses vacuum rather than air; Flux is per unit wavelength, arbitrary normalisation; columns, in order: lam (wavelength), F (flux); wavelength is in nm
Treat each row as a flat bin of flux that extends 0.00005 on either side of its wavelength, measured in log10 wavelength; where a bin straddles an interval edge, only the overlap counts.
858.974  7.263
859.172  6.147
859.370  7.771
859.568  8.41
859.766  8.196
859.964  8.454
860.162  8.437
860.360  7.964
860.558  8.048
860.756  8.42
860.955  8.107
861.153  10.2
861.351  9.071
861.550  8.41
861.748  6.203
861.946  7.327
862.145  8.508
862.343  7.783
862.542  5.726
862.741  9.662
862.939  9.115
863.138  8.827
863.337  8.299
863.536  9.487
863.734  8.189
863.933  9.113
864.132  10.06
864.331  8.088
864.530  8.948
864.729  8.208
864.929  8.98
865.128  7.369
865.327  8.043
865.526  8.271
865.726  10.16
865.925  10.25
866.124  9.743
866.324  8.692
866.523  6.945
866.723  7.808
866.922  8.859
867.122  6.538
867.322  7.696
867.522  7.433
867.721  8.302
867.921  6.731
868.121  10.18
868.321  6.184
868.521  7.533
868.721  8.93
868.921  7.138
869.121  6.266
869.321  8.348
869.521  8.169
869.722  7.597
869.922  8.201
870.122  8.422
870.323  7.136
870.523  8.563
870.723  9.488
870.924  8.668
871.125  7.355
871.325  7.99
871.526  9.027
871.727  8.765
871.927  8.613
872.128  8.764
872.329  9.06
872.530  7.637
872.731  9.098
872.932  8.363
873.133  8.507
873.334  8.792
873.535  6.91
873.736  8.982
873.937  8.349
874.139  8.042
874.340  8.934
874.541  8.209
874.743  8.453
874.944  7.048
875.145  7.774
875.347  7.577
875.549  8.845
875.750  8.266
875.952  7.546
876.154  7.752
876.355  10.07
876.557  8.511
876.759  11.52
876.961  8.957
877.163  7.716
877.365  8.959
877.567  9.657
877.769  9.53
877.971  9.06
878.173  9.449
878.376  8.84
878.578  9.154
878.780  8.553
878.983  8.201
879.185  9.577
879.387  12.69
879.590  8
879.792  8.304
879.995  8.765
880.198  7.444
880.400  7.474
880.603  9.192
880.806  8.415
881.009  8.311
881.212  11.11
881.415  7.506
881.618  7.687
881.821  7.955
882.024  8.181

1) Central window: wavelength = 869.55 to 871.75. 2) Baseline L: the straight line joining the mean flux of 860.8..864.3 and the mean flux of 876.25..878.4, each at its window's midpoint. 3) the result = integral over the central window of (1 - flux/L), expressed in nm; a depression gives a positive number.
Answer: 0.162 nm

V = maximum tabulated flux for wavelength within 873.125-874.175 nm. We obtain 8.982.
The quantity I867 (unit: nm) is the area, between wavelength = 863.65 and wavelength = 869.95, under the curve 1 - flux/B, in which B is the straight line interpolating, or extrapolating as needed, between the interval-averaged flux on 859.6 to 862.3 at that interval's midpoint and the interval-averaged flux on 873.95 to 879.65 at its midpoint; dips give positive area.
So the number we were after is 0.18 nm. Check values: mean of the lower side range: 8.25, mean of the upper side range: 8.82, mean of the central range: 8.22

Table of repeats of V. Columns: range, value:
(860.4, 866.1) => 10.25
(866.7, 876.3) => 10.18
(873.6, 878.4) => 11.52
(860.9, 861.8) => 10.2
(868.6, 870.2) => 8.93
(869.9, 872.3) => 9.488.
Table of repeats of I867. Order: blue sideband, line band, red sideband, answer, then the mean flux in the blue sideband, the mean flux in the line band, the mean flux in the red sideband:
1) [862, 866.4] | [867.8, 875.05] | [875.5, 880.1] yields 0.57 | 8.69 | 8.18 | 9.04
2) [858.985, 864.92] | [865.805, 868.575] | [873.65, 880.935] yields 0.12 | 8.31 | 8.09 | 8.72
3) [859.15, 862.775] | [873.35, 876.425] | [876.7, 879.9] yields 0.28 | 8.05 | 8.18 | 9.23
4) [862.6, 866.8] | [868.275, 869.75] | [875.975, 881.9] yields 0.21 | 8.75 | 7.56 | 8.89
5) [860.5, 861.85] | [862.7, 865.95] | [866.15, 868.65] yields -0.31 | 8.36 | 8.84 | 7.81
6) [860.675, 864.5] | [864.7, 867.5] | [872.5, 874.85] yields 0.02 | 8.46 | 8.37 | 8.37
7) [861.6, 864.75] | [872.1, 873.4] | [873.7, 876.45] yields -0.05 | 8.35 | 8.59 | 8.26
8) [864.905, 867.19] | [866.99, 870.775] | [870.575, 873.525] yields 0.30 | 8.48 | 7.82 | 8.53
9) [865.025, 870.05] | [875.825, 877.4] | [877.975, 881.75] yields -0.05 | 8.06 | 8.86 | 8.81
